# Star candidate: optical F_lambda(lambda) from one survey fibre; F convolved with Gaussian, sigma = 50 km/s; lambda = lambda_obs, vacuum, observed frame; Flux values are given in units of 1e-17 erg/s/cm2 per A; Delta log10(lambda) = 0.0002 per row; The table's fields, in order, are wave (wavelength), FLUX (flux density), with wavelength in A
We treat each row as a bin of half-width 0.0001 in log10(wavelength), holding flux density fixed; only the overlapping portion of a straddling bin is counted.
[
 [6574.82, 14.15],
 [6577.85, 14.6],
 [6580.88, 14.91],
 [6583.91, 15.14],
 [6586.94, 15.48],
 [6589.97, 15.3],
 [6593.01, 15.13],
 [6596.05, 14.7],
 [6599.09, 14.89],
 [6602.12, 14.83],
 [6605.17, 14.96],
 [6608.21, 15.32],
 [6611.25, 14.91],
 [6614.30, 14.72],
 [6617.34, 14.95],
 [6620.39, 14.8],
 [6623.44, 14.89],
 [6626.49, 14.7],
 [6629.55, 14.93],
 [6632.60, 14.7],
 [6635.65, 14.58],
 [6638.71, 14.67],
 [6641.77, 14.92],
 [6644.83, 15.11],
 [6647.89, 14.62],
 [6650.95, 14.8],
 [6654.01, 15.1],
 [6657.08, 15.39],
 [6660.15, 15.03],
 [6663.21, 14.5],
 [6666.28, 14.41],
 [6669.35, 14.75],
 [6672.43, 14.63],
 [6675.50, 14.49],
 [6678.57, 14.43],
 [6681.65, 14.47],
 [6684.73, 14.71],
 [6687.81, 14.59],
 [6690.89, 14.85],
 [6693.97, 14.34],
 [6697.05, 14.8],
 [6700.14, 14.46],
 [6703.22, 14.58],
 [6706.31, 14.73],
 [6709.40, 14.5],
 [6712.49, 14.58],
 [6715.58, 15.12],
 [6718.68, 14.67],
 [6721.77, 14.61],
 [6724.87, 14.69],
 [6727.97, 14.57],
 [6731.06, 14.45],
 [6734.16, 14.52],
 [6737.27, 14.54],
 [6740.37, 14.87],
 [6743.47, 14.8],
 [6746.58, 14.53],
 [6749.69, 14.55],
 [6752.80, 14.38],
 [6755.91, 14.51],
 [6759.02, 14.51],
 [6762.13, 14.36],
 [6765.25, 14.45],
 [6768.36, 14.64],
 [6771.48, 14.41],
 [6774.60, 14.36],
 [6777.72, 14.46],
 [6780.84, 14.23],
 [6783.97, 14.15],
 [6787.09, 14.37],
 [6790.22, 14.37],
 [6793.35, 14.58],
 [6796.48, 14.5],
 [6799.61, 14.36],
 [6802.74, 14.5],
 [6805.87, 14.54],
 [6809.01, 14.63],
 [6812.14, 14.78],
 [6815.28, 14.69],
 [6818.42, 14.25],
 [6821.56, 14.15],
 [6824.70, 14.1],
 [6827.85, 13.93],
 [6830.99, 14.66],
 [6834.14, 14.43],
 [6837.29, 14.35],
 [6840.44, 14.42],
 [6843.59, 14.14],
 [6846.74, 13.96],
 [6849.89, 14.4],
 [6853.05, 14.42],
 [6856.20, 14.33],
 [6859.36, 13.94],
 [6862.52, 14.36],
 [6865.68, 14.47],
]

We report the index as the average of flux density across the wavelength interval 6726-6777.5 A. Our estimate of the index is 14.5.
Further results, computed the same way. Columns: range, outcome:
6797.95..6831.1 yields 14.4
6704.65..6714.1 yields 14.6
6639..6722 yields 14.7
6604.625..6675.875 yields 14.8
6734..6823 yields 14.5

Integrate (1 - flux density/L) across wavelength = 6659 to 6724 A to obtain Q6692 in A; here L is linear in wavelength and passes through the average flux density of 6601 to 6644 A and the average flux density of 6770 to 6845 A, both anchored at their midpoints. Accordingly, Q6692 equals 0.2 A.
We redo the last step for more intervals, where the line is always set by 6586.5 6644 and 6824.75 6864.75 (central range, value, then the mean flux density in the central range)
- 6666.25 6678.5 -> 0.15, 14.6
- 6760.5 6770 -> 0.01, 14.5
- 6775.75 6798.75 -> 0.09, 14.4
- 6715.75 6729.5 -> -0.07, 14.7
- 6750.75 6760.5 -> 0.03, 14.5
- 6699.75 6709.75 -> 0.05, 14.6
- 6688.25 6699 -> 0.03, 14.6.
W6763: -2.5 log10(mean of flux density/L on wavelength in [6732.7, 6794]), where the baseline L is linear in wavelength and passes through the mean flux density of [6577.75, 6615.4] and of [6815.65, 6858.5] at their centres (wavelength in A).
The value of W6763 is 0.00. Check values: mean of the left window 15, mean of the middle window 14.5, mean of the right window 14.3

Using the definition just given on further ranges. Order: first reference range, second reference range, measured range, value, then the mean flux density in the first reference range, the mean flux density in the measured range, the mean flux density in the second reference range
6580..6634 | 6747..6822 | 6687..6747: 0.000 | 15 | 14.6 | 14.5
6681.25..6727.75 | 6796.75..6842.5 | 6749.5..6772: 0.004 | 14.6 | 14.5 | 14.4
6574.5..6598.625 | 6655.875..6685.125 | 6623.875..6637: 0.005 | 15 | 14.7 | 14.7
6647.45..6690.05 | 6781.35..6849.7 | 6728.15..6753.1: -0.003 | 14.7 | 14.6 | 14.4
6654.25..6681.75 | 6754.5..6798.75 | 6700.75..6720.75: -0.007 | 14.7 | 14.7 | 14.4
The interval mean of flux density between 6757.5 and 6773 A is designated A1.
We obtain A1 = 14.5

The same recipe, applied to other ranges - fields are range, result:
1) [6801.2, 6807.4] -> 14.5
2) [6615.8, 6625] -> 14.9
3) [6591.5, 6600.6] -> 14.9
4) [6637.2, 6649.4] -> 14.8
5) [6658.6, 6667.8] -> 14.7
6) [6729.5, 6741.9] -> 14.6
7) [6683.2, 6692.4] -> 14.7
